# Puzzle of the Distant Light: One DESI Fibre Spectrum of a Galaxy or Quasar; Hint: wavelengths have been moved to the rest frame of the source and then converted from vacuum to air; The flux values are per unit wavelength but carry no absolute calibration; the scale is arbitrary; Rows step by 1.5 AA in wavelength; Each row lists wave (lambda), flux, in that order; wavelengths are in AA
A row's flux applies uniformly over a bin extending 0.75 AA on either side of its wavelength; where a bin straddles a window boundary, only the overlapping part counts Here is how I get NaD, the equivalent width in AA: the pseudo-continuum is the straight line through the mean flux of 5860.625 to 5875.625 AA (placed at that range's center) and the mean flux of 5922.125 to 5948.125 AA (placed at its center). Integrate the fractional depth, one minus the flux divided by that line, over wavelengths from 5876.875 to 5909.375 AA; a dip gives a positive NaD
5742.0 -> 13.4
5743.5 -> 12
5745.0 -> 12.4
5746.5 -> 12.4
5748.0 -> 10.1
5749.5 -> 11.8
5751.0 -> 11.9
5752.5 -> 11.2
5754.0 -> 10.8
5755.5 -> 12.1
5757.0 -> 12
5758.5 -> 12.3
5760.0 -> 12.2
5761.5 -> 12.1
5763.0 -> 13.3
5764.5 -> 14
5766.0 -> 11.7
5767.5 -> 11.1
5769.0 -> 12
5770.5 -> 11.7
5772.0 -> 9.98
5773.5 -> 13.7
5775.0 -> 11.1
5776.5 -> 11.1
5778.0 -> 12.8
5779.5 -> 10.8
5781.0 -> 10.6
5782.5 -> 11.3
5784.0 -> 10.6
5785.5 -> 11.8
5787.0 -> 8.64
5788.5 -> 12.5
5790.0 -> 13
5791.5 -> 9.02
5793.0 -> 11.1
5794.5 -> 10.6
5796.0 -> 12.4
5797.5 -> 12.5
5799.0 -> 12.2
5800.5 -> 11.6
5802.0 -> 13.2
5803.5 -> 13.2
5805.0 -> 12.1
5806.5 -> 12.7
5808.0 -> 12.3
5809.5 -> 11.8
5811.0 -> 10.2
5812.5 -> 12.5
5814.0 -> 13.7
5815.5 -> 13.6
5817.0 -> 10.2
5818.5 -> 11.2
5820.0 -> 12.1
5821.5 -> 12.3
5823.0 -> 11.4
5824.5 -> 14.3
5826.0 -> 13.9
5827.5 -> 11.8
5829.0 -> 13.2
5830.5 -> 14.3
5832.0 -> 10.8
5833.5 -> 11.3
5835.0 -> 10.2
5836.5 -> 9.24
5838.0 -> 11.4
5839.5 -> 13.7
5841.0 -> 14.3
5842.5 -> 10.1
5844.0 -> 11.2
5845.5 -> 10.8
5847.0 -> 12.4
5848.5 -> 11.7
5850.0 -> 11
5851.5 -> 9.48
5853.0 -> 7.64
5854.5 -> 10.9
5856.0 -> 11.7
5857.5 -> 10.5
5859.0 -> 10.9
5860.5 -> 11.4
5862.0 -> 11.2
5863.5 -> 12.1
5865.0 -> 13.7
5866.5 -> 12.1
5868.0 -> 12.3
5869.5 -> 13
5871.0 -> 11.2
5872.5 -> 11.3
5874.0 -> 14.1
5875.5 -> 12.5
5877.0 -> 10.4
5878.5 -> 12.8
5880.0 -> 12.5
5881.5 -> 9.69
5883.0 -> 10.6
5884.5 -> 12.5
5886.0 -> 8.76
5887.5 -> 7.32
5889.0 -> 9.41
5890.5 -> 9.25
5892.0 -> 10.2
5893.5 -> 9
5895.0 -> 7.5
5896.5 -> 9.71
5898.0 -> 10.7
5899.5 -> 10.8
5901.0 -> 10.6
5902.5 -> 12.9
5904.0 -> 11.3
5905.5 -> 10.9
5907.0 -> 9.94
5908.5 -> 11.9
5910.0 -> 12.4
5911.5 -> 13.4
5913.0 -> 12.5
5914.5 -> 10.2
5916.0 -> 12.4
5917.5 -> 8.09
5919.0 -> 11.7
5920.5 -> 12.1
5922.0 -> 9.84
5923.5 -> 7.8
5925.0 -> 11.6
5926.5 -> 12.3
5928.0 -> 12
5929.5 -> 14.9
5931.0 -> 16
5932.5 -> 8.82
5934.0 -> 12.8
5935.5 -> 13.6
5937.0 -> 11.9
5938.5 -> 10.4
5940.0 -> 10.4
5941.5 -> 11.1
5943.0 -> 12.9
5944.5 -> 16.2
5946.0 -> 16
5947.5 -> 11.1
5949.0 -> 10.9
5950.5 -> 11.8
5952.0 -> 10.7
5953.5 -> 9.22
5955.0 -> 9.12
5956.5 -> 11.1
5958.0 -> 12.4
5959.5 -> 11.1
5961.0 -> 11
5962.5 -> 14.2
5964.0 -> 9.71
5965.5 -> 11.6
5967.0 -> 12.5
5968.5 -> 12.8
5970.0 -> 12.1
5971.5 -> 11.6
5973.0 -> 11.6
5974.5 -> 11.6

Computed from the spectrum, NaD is 5.0 AA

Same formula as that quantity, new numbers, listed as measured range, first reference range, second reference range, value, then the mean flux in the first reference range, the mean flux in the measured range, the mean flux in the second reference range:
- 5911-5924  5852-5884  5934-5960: 0.9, 11.5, 10.9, 11.8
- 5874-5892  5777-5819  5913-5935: 1.5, 11.7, 10.7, 11.5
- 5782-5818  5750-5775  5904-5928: 0.0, 12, 11.8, 11.2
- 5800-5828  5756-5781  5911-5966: -1.1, 12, 12.3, 11.7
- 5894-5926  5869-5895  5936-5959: 0.8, 10.7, 10.9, 11.7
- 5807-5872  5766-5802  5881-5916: -4.4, 11.4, 11.7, 10.5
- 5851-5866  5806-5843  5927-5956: 1.4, 12.1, 11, 12.1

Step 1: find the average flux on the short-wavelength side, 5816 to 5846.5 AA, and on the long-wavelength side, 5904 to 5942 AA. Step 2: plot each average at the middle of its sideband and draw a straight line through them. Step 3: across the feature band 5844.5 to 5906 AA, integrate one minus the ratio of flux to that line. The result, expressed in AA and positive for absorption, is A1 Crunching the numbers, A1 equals 4.16 AA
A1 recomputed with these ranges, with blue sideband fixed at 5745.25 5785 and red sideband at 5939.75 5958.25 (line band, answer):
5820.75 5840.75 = -0.8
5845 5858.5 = 1.2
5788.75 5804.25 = -0.2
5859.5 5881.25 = -0.7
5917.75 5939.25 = 0.0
